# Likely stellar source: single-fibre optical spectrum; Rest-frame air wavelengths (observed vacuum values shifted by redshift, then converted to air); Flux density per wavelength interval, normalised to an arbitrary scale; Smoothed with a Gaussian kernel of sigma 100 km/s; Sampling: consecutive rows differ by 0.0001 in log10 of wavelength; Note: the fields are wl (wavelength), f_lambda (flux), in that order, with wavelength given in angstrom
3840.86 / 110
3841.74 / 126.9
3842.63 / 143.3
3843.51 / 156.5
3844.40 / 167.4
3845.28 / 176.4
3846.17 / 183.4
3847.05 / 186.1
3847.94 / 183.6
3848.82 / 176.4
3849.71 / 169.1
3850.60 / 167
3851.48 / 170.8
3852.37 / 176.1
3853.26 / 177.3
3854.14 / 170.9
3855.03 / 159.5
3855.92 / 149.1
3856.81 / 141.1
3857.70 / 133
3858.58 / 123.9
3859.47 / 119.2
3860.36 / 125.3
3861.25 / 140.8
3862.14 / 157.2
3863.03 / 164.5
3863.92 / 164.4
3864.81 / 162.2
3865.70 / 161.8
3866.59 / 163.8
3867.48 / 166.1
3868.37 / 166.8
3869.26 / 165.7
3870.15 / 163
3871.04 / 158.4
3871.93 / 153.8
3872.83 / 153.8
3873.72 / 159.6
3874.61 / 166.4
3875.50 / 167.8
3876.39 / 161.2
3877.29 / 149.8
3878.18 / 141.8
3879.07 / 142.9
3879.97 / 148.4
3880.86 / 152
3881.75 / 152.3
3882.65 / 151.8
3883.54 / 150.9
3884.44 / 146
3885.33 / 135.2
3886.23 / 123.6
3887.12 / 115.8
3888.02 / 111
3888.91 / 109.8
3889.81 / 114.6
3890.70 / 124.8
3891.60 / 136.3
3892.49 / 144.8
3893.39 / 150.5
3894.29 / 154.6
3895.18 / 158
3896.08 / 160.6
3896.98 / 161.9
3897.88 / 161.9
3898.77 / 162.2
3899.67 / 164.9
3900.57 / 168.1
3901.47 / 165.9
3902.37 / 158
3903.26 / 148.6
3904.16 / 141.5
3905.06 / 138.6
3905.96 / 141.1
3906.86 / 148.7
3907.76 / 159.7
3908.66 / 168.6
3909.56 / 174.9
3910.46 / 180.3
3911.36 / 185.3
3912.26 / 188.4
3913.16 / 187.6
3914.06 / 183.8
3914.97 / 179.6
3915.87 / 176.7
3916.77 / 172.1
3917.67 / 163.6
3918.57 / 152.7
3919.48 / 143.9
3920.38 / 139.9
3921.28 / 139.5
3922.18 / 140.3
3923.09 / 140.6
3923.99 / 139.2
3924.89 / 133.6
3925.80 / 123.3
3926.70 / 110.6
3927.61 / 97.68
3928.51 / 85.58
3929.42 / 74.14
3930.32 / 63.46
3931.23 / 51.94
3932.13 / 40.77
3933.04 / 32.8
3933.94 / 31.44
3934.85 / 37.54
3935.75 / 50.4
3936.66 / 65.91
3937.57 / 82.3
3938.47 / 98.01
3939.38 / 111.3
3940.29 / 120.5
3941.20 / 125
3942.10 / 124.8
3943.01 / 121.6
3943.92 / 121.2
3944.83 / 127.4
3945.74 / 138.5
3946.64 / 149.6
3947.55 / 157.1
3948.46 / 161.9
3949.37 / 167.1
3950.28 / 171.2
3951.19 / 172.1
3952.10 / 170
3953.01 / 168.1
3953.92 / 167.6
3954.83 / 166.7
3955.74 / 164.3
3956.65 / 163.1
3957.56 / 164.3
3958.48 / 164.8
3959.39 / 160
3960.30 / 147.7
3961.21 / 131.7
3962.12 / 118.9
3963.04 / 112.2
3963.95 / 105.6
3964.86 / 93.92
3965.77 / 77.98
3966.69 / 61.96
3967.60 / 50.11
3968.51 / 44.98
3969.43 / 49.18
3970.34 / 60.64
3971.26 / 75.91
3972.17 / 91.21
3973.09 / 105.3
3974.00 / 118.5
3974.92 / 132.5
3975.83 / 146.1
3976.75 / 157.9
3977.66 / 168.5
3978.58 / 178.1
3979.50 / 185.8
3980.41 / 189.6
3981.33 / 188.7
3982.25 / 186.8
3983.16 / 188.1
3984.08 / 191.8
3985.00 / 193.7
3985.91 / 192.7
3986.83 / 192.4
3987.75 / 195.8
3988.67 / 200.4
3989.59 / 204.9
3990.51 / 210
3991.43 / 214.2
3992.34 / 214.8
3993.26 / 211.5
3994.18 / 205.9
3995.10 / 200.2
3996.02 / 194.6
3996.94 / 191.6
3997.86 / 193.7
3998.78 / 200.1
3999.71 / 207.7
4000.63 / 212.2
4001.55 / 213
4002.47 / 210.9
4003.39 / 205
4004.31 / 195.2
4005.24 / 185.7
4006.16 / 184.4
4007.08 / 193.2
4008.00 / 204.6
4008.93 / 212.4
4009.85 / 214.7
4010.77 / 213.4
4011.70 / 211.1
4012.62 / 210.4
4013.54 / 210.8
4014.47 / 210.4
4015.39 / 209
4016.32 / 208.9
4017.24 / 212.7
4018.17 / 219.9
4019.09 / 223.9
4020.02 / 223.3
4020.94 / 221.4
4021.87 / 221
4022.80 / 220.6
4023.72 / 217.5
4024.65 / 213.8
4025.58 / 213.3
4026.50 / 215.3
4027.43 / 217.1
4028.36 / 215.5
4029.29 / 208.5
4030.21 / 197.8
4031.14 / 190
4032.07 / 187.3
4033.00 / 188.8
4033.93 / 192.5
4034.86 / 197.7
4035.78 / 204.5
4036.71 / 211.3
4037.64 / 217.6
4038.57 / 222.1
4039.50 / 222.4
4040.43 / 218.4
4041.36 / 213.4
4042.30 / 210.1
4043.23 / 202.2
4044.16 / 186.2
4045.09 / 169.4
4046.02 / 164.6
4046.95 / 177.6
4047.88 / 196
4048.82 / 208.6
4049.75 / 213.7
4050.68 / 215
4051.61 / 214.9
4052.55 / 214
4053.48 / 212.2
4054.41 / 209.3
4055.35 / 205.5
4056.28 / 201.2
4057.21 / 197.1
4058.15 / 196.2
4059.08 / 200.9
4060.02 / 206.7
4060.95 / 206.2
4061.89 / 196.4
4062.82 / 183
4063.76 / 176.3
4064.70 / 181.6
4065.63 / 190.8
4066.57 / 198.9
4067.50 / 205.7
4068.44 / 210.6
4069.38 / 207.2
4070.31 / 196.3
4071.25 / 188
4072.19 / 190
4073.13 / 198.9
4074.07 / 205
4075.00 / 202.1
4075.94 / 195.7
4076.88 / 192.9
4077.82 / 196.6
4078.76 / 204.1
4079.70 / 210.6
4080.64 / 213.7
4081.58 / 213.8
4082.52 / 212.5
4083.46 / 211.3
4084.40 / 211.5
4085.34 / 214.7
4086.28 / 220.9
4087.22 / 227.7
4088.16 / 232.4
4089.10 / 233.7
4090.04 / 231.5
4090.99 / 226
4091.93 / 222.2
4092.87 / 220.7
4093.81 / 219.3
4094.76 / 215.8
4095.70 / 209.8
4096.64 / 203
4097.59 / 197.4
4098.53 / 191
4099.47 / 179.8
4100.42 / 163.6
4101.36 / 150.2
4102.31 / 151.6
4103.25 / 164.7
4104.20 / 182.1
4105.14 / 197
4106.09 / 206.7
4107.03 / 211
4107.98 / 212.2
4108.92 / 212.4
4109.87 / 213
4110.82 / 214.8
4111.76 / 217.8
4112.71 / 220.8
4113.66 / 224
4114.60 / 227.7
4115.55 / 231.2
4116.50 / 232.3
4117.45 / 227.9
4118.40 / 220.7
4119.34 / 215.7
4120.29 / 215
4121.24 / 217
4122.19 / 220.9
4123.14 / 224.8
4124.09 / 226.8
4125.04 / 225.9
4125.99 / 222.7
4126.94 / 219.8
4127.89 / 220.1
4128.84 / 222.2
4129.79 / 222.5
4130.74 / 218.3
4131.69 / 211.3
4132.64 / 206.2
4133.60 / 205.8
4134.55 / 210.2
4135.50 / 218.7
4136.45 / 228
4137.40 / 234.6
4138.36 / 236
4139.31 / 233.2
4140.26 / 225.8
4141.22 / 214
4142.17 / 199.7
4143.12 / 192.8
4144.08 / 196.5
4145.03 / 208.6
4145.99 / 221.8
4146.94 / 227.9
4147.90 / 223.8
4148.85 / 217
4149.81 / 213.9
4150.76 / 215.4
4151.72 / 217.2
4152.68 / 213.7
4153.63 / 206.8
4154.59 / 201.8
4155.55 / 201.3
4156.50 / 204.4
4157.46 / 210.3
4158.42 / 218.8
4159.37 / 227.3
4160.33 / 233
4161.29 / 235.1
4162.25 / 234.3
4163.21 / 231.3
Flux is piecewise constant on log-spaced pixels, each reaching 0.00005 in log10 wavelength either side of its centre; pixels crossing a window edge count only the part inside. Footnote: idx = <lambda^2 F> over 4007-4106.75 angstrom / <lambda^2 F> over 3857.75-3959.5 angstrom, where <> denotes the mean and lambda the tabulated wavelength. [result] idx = 1.6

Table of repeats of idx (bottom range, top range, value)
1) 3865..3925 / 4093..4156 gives 1.54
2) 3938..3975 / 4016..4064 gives 1.71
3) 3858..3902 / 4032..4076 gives 1.46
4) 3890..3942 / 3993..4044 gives 1.66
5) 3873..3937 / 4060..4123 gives 1.66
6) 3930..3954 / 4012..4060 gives 1.94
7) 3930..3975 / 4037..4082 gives 1.90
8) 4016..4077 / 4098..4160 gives 1.08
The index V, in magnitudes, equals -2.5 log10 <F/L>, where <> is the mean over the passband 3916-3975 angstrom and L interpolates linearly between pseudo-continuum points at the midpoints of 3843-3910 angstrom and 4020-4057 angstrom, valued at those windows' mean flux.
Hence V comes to 0.45 mag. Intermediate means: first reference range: 154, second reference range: 206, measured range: 116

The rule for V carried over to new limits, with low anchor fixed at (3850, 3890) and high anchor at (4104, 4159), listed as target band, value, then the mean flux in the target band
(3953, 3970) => 0.397 mag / 120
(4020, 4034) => -0.103 mag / 209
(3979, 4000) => -0.099 mag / 198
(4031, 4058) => -0.043 mag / 202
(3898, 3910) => 0.012 mag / 157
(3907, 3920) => -0.069 mag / 172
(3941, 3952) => 0.163 mag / 146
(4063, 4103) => 0.008 mag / 203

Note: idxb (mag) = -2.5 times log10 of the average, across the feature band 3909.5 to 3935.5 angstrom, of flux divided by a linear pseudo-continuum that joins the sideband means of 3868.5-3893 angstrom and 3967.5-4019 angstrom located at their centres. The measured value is 0.25 mag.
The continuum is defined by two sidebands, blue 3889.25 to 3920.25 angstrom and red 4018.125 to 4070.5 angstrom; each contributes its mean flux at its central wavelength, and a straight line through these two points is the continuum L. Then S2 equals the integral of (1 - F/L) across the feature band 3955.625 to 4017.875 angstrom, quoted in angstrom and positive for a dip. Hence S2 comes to 5.7 angstrom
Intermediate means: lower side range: 159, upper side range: 204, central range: 170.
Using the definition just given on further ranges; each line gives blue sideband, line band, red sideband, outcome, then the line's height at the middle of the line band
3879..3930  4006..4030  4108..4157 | -4.04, 182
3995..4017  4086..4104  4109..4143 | 1.11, 216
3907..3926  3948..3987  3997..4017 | 9.28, 186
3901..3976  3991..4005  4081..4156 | -4.44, 155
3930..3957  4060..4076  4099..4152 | -1.22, 182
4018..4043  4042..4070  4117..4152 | 1.89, 213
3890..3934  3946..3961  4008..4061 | 0.05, 163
